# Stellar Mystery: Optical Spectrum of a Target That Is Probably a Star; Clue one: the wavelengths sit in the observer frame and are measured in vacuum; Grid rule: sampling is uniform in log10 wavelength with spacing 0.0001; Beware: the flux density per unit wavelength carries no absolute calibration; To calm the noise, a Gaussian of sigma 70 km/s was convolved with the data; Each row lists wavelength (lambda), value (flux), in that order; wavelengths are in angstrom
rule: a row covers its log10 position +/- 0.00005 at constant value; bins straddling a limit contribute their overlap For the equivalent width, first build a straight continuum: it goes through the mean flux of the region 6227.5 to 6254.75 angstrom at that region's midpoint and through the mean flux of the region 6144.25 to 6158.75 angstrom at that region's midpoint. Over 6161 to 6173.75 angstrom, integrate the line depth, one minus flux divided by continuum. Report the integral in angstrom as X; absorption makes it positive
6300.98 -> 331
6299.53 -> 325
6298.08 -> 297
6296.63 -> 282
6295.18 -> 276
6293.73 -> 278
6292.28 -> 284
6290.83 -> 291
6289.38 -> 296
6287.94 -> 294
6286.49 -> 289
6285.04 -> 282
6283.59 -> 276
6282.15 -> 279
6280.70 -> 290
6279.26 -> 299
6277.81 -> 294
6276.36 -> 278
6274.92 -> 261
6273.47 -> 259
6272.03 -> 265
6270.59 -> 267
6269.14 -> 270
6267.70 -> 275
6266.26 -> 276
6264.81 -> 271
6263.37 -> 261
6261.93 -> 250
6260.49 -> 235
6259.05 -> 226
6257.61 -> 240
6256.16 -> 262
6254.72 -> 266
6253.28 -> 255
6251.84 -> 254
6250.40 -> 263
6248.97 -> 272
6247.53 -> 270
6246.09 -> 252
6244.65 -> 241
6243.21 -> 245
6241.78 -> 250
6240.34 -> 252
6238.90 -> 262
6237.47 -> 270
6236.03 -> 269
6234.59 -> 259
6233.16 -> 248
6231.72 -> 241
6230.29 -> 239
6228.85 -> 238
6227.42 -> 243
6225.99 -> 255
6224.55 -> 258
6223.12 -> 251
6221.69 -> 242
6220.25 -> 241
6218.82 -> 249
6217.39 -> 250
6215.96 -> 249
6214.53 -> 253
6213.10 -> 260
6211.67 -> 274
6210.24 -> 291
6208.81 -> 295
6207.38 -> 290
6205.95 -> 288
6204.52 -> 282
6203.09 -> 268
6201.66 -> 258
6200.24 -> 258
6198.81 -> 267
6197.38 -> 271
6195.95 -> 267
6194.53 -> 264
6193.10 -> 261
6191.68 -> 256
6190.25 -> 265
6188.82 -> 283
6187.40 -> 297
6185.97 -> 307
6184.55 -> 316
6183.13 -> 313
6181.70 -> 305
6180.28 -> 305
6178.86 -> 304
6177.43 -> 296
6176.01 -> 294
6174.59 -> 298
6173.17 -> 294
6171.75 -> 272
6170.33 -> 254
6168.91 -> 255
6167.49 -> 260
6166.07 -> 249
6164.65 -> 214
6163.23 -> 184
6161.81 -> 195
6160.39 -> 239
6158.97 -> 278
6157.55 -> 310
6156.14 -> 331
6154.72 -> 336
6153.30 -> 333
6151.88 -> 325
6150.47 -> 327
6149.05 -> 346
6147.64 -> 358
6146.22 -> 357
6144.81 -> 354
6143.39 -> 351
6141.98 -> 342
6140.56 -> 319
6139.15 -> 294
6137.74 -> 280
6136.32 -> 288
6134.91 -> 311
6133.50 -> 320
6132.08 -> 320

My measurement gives 3.2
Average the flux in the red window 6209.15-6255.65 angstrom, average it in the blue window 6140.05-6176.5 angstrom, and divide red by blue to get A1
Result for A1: 0.9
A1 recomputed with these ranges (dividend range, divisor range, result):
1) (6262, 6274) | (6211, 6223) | 1.06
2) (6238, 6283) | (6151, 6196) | 0.94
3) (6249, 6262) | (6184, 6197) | 0.90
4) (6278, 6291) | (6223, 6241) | 1.14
